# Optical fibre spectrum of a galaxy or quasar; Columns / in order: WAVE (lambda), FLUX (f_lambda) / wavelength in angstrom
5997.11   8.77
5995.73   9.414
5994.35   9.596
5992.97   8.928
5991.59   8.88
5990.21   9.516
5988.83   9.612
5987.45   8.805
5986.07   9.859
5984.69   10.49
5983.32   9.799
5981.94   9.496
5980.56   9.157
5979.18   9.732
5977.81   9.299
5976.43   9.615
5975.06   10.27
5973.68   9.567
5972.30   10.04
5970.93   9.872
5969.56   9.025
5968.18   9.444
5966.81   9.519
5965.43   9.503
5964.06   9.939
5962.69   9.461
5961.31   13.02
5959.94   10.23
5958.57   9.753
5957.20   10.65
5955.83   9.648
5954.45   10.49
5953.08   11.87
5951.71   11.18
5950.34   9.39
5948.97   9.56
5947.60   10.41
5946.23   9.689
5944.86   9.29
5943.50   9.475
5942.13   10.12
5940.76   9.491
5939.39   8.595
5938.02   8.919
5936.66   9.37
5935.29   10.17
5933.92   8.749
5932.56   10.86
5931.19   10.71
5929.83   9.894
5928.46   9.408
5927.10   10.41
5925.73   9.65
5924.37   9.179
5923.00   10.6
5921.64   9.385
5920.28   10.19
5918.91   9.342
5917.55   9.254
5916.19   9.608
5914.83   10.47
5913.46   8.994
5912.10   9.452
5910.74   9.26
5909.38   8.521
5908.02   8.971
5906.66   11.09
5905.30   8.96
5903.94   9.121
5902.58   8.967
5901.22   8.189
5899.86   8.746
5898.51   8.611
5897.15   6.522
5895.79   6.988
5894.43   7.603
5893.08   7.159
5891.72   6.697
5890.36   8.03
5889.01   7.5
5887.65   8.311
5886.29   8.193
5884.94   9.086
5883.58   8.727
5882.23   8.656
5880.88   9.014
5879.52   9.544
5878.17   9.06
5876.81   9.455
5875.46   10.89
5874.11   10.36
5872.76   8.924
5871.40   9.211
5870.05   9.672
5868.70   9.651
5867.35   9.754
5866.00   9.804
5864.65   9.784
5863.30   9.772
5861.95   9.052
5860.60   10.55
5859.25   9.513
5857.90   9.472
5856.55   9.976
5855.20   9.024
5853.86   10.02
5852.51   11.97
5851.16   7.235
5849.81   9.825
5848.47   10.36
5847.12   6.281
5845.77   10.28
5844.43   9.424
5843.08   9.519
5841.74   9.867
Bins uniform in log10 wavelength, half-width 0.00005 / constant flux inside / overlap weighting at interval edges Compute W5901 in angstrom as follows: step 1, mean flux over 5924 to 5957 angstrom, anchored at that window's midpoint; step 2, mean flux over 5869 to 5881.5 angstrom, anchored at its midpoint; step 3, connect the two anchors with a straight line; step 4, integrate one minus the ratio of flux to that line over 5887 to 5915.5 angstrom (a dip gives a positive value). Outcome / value 3.56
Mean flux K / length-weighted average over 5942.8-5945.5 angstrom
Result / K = 9.41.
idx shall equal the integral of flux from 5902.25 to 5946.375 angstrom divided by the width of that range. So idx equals 9.58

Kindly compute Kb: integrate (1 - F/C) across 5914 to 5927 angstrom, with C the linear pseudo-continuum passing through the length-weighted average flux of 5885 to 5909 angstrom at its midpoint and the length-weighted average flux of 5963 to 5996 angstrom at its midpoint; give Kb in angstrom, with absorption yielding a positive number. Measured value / -1.7 angstrom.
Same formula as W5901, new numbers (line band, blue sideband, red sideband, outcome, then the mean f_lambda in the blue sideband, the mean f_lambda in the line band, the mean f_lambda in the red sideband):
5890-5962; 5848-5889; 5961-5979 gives 1.6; 9.46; 9.46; 9.82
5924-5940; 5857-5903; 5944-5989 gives -0.3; 8.87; 9.68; 9.93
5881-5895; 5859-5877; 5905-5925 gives 2.4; 9.76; 8.04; 9.56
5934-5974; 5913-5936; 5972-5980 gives -0.6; 9.82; 9.91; 9.73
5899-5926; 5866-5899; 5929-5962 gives -0.2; 8.67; 9.39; 10.1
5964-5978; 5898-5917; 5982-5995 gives -0.3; 9.22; 9.64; 9.5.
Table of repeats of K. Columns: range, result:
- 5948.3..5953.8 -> 10.5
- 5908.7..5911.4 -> 8.89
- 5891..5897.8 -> 7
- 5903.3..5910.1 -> 9.33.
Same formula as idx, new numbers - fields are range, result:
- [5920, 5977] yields 9.92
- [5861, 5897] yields 8.86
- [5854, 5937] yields 9.22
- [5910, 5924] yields 9.64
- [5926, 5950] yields 9.71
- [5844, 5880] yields 9.59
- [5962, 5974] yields 9.6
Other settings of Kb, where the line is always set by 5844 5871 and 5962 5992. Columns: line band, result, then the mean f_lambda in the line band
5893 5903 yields 1.8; 7.87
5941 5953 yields -0.5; 9.98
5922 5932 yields -0.4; 9.97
